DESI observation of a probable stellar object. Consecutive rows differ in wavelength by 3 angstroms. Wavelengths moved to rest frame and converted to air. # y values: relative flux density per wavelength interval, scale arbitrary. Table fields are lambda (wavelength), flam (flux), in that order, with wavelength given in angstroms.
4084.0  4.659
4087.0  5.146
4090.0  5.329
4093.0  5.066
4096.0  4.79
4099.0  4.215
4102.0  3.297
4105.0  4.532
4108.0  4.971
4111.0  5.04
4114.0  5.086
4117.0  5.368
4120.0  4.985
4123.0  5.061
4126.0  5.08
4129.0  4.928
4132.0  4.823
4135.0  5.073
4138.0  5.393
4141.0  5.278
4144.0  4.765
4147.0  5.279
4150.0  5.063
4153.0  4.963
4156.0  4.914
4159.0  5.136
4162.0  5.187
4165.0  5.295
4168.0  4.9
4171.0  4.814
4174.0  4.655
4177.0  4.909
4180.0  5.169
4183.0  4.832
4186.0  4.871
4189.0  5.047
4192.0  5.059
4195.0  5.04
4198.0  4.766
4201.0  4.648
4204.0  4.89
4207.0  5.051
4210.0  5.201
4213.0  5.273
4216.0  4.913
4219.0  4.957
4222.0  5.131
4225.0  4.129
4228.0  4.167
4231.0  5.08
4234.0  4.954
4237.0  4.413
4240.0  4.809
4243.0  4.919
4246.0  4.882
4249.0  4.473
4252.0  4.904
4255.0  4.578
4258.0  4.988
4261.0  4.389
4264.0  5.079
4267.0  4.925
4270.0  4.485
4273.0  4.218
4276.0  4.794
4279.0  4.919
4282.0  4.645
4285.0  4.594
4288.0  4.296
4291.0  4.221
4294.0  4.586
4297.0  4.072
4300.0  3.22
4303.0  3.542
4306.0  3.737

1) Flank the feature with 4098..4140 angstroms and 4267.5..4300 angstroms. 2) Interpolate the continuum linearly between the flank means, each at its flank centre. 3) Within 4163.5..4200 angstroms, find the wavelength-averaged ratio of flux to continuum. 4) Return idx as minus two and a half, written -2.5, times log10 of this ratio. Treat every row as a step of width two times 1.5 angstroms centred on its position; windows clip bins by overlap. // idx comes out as -0.05 mag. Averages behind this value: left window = 4.86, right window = 4.44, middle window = 4.94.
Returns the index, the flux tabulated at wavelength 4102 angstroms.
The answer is 3.297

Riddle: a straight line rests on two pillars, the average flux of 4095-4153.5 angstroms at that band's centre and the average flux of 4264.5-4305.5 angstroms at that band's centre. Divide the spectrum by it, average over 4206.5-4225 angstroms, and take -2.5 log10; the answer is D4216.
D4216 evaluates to -0.10 mag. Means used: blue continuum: 4.9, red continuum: 4.35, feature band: 5.01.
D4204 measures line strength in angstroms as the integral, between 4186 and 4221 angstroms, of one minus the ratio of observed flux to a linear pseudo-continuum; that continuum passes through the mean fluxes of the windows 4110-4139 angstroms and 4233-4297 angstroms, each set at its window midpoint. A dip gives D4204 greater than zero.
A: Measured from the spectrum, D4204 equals -1.0 angstroms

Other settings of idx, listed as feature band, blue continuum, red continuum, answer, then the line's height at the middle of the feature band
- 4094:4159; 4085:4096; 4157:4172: 0.04 mag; 5.09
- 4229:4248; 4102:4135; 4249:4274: -0.02 mag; 4.73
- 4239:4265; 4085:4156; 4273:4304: -0.08 mag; 4.44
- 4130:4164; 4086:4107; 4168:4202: -0.07 mag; 4.78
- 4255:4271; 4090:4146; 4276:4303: -0.09 mag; 4.39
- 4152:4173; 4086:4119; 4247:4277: -0.06 mag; 4.76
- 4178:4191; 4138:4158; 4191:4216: 0.01 mag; 5.01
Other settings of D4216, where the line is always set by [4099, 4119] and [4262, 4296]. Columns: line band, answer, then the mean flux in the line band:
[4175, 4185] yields -0.07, 4.95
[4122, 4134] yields -0.07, 4.97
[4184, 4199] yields -0.07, 4.96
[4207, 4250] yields -0.04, 4.82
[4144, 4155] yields -0.09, 5.05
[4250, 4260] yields -0.04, 4.78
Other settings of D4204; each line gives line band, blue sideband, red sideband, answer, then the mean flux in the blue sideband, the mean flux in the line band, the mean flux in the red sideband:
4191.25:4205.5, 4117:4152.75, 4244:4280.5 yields 0.1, 5.08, 4.87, 4.72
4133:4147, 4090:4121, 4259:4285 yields -1.1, 4.76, 5.13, 4.68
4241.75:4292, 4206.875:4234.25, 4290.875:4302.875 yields -4.2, 4.87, 4.67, 3.95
